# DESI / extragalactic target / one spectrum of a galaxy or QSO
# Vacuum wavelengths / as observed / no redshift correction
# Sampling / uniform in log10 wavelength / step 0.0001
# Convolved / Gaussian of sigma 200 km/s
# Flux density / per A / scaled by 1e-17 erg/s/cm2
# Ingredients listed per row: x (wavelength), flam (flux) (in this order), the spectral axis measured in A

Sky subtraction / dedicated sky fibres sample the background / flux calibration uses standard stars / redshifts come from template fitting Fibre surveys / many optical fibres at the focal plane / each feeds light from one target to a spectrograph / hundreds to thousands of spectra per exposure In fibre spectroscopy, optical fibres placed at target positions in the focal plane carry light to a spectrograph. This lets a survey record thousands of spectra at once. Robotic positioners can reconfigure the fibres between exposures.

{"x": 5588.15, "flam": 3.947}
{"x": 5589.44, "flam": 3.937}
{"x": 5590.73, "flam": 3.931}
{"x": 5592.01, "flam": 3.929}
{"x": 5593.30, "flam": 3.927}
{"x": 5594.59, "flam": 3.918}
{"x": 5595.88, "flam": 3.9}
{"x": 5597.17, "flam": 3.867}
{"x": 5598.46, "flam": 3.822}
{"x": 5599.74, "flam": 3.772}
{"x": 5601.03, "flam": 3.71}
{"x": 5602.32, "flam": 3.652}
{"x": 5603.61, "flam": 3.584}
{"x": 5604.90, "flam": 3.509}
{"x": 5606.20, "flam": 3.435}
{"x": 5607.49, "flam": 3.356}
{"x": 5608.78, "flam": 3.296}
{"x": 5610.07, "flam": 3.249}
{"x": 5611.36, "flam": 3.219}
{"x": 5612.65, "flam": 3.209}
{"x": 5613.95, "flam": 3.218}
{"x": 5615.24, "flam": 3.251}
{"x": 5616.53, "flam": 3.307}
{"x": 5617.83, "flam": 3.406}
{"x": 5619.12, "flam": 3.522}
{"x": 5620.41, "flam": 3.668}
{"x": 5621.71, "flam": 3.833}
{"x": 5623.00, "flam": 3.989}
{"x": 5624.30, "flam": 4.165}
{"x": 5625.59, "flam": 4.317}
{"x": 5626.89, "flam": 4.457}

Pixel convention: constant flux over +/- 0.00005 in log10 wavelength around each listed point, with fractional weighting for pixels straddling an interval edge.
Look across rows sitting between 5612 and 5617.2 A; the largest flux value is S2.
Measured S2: 3.307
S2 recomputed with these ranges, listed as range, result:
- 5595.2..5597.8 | 3.9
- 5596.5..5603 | 3.867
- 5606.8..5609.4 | 3.356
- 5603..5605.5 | 3.584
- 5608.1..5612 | 3.296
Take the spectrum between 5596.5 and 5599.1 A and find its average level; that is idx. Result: 3.85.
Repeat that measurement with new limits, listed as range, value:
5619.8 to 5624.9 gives 3.91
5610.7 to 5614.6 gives 3.22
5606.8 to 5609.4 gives 3.33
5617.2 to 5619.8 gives 3.48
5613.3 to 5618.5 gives 3.3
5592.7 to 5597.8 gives 3.9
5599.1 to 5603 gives 3.71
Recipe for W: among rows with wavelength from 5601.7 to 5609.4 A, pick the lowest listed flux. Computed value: 3.296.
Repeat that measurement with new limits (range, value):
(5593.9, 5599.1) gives 3.822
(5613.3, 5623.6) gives 3.218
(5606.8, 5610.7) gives 3.249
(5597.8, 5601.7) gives 3.71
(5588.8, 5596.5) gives 3.9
